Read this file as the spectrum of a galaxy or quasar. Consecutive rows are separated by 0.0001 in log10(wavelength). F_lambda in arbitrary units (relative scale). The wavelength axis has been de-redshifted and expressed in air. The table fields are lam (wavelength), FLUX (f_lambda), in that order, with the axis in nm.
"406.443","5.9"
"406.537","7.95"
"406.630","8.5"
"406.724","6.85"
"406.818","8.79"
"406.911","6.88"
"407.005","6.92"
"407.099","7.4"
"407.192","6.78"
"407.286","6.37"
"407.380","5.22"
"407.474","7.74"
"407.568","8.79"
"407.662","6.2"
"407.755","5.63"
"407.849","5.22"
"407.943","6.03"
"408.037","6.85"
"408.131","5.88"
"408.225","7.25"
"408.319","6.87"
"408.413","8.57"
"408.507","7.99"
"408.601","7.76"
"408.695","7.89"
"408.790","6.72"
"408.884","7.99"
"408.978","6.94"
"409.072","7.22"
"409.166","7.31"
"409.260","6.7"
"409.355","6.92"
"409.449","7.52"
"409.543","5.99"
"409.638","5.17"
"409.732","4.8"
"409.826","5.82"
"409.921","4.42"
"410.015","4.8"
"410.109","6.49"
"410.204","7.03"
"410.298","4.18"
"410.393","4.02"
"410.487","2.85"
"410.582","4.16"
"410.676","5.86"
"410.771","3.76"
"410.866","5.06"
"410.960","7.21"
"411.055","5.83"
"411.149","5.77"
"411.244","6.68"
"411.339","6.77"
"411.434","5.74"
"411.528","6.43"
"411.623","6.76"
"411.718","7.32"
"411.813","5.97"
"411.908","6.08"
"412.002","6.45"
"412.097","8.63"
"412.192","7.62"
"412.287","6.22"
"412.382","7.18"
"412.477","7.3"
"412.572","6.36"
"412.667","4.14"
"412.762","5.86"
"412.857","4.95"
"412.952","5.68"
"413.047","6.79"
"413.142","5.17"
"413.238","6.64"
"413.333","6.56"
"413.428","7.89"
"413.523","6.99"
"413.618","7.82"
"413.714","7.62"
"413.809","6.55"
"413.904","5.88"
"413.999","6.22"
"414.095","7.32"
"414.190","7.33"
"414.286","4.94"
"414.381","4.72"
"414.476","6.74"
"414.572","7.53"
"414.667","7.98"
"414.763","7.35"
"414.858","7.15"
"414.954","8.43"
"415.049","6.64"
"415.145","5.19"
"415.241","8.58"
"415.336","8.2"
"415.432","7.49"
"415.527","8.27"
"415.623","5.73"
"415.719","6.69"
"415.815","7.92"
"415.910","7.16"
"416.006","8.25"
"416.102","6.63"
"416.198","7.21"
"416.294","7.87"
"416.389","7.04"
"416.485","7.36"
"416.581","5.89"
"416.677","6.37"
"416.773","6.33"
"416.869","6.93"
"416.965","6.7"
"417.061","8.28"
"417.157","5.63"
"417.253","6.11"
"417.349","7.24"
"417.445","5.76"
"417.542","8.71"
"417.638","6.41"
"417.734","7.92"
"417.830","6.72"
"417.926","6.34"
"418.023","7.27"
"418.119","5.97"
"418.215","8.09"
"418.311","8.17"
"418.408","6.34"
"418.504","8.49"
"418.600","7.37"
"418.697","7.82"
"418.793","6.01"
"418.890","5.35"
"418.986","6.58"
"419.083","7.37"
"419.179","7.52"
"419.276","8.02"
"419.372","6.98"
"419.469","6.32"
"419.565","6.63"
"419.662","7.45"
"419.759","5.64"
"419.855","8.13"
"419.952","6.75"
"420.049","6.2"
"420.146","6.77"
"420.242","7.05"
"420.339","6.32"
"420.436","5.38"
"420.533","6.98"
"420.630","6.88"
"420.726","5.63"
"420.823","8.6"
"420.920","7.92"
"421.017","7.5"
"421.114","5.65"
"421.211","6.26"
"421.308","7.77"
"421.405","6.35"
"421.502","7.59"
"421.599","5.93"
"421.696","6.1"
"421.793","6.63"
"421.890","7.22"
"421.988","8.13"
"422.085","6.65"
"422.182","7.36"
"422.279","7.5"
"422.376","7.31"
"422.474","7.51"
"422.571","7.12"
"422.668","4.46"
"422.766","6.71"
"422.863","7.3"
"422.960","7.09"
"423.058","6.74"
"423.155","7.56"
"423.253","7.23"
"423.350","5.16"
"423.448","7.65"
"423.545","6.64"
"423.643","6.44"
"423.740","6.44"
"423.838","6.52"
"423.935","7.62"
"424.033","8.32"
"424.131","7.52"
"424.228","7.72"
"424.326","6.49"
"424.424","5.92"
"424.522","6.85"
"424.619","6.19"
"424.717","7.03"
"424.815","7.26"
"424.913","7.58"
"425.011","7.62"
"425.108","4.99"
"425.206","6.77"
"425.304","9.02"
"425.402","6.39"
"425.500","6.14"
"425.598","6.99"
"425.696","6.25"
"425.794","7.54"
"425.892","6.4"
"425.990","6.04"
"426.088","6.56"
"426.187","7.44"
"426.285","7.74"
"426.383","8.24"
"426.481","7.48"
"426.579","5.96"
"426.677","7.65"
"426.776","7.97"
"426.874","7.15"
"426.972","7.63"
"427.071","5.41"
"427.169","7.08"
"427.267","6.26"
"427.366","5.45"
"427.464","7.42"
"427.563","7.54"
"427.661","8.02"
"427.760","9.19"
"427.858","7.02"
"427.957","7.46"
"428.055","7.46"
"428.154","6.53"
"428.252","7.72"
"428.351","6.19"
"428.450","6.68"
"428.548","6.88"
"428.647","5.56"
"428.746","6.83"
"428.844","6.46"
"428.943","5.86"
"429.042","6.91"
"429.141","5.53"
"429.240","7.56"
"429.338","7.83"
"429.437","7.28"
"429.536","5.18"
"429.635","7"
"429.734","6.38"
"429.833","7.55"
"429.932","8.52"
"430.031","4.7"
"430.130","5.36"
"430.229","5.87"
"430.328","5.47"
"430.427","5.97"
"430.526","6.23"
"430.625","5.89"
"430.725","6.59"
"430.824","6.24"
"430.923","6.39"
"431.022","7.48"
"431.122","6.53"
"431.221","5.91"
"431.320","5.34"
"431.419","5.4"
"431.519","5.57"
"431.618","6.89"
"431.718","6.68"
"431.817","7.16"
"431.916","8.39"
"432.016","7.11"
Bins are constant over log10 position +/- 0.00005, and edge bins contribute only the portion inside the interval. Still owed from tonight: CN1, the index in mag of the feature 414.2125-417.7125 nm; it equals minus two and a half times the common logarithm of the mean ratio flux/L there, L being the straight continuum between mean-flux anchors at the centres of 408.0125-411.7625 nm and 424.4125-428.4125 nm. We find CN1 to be -0.08 mag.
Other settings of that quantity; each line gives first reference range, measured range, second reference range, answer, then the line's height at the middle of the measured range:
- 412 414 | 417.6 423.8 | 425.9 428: 0.000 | 6.9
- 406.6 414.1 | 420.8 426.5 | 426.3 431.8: -0.055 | 6.62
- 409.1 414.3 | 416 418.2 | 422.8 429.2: -0.074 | 6.45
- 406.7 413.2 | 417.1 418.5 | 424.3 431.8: -0.073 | 6.51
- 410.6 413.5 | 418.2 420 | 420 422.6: -0.053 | 6.75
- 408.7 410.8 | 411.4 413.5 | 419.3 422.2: -0.068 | 6.06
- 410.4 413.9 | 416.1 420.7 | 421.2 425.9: -0.050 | 6.59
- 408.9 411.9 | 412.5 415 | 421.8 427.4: -0.074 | 6.13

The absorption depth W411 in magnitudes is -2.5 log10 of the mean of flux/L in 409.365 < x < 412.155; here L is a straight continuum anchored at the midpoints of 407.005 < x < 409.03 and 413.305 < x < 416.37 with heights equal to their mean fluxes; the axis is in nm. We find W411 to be 0.21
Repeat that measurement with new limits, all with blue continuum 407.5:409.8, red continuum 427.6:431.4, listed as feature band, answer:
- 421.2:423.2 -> -0.038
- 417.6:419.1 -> -0.043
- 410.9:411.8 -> 0.058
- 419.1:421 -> -0.033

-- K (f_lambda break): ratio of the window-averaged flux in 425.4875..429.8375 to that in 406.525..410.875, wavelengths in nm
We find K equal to 1.08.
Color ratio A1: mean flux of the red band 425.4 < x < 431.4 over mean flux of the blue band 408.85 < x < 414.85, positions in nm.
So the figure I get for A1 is 1.07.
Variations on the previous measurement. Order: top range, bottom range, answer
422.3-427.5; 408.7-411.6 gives 1.17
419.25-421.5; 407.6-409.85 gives 1.01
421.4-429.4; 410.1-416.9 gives 1.06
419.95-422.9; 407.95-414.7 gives 1.07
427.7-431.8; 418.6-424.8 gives 0.95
